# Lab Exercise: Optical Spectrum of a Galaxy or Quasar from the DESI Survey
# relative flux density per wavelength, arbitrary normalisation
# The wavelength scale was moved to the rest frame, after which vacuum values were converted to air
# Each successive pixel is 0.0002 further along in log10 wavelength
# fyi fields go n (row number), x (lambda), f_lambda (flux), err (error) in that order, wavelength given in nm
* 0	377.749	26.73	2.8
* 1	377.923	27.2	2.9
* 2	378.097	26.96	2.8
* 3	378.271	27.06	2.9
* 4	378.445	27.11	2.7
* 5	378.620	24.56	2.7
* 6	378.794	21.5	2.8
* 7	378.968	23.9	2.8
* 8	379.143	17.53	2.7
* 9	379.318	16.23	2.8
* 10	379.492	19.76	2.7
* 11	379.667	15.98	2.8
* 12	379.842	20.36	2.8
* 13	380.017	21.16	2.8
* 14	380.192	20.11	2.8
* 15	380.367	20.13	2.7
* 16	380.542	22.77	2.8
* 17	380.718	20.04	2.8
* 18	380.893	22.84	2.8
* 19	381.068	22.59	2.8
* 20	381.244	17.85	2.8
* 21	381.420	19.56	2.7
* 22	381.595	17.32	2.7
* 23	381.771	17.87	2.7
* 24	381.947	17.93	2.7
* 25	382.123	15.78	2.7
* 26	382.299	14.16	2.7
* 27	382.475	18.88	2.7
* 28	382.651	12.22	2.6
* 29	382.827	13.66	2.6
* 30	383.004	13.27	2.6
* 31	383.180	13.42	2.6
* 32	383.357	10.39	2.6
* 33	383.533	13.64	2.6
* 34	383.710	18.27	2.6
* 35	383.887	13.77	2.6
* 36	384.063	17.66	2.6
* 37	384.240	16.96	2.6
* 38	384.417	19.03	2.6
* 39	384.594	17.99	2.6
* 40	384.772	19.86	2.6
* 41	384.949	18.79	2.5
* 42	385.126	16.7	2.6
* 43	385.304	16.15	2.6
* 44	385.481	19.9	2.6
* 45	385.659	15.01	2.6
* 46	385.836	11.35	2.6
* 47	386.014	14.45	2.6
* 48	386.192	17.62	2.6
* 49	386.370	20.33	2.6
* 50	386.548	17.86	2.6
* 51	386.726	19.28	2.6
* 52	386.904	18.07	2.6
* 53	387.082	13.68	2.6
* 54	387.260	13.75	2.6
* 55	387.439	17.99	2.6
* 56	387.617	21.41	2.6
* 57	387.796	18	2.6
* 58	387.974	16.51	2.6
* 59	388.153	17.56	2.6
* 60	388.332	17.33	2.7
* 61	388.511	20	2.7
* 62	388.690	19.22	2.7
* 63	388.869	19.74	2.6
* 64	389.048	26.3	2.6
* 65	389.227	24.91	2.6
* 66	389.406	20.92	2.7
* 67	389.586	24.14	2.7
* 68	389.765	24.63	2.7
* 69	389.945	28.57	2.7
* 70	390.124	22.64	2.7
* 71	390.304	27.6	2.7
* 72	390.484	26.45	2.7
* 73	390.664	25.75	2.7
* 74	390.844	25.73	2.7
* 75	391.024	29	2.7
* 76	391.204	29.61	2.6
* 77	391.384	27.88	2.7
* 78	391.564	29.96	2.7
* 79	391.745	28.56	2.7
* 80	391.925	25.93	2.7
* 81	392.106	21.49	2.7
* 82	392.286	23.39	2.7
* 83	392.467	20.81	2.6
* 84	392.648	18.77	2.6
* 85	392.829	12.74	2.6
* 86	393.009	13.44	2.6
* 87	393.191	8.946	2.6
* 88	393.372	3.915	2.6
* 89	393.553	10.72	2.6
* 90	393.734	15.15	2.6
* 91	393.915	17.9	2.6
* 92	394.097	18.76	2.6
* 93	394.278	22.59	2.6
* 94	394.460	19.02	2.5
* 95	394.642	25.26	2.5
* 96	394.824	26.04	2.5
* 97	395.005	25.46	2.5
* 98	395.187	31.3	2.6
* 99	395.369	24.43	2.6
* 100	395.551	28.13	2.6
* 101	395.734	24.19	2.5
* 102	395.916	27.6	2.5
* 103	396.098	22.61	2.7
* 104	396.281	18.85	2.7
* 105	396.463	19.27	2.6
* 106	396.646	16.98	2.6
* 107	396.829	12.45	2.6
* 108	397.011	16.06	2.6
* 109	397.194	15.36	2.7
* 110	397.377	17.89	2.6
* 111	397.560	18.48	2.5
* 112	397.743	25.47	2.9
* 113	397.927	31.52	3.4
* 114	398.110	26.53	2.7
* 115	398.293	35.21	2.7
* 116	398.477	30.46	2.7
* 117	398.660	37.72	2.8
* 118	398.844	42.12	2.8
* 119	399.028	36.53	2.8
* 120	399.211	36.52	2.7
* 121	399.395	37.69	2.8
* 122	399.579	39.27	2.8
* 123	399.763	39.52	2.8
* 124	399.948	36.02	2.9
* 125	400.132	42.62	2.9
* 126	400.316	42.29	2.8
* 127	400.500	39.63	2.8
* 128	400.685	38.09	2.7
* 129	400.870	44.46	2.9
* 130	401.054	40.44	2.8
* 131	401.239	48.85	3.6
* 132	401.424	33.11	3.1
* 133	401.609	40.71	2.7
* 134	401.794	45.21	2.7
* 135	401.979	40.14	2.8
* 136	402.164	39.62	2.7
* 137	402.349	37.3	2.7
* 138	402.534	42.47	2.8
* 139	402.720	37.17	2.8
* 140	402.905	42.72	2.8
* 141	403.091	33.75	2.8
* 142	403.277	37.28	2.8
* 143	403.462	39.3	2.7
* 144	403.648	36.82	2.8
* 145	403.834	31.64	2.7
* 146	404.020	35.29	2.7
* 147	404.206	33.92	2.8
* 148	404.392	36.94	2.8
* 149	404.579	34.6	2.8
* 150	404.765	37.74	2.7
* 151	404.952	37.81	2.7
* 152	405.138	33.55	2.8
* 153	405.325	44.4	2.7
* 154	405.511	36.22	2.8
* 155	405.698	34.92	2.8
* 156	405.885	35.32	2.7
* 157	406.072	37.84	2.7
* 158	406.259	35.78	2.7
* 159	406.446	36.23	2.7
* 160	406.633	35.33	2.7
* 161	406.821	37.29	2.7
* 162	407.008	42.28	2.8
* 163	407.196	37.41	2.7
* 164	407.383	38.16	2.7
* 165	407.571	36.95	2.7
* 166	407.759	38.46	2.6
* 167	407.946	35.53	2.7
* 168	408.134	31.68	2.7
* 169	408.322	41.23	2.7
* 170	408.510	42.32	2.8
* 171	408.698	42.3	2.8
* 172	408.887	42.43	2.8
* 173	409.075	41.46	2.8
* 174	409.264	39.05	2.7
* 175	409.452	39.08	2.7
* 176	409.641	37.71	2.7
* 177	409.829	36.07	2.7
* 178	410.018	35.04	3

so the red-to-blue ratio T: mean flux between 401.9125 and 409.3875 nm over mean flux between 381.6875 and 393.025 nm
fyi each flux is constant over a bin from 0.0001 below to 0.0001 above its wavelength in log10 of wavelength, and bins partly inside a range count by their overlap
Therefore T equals 1.94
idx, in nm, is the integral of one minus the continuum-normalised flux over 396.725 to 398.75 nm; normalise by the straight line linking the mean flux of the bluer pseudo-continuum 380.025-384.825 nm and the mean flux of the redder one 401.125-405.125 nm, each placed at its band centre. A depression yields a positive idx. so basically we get 0.53 nm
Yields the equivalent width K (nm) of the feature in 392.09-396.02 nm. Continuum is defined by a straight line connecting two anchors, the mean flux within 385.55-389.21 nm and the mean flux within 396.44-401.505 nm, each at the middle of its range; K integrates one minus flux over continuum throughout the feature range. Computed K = 0.96 nm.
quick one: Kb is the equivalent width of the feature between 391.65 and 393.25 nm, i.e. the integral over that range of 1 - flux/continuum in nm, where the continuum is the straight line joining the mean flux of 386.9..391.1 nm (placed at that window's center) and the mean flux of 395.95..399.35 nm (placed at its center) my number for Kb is 0.255 nm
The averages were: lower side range 21.7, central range 19.6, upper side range 25.8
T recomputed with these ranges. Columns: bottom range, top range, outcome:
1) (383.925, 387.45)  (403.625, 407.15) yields 2.14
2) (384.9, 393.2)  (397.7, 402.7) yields 1.84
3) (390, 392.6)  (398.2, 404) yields 1.49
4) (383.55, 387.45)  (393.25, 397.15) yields 1.19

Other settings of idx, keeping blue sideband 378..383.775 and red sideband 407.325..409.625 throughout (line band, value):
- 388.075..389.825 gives 0.24 nm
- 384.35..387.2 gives 0.67 nm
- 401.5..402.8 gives -0.22 nm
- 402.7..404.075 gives -0.06 nm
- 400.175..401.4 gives -0.31 nm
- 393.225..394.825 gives 0.65 nm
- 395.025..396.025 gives 0.09 nm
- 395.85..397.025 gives 0.43 nm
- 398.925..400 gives -0.17 nm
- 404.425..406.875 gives 0.02 nm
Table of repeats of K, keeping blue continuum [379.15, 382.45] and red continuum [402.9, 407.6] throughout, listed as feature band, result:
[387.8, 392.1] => 0.269 nm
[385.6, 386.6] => 0.297 nm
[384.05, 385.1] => 0.164 nm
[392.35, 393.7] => 0.715 nm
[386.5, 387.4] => 0.265 nm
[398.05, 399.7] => -0.198 nm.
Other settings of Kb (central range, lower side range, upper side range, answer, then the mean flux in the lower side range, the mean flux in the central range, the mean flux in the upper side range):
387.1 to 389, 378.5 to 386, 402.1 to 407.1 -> 0.389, 17.8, 18.2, 37.2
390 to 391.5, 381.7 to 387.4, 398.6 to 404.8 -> -0.158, 16.2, 26.9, 38.8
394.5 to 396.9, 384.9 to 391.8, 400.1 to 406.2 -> 0.513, 21.1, 23.3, 38.5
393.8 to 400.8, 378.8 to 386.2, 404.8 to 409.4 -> 0.485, 17.5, 28.1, 38.1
